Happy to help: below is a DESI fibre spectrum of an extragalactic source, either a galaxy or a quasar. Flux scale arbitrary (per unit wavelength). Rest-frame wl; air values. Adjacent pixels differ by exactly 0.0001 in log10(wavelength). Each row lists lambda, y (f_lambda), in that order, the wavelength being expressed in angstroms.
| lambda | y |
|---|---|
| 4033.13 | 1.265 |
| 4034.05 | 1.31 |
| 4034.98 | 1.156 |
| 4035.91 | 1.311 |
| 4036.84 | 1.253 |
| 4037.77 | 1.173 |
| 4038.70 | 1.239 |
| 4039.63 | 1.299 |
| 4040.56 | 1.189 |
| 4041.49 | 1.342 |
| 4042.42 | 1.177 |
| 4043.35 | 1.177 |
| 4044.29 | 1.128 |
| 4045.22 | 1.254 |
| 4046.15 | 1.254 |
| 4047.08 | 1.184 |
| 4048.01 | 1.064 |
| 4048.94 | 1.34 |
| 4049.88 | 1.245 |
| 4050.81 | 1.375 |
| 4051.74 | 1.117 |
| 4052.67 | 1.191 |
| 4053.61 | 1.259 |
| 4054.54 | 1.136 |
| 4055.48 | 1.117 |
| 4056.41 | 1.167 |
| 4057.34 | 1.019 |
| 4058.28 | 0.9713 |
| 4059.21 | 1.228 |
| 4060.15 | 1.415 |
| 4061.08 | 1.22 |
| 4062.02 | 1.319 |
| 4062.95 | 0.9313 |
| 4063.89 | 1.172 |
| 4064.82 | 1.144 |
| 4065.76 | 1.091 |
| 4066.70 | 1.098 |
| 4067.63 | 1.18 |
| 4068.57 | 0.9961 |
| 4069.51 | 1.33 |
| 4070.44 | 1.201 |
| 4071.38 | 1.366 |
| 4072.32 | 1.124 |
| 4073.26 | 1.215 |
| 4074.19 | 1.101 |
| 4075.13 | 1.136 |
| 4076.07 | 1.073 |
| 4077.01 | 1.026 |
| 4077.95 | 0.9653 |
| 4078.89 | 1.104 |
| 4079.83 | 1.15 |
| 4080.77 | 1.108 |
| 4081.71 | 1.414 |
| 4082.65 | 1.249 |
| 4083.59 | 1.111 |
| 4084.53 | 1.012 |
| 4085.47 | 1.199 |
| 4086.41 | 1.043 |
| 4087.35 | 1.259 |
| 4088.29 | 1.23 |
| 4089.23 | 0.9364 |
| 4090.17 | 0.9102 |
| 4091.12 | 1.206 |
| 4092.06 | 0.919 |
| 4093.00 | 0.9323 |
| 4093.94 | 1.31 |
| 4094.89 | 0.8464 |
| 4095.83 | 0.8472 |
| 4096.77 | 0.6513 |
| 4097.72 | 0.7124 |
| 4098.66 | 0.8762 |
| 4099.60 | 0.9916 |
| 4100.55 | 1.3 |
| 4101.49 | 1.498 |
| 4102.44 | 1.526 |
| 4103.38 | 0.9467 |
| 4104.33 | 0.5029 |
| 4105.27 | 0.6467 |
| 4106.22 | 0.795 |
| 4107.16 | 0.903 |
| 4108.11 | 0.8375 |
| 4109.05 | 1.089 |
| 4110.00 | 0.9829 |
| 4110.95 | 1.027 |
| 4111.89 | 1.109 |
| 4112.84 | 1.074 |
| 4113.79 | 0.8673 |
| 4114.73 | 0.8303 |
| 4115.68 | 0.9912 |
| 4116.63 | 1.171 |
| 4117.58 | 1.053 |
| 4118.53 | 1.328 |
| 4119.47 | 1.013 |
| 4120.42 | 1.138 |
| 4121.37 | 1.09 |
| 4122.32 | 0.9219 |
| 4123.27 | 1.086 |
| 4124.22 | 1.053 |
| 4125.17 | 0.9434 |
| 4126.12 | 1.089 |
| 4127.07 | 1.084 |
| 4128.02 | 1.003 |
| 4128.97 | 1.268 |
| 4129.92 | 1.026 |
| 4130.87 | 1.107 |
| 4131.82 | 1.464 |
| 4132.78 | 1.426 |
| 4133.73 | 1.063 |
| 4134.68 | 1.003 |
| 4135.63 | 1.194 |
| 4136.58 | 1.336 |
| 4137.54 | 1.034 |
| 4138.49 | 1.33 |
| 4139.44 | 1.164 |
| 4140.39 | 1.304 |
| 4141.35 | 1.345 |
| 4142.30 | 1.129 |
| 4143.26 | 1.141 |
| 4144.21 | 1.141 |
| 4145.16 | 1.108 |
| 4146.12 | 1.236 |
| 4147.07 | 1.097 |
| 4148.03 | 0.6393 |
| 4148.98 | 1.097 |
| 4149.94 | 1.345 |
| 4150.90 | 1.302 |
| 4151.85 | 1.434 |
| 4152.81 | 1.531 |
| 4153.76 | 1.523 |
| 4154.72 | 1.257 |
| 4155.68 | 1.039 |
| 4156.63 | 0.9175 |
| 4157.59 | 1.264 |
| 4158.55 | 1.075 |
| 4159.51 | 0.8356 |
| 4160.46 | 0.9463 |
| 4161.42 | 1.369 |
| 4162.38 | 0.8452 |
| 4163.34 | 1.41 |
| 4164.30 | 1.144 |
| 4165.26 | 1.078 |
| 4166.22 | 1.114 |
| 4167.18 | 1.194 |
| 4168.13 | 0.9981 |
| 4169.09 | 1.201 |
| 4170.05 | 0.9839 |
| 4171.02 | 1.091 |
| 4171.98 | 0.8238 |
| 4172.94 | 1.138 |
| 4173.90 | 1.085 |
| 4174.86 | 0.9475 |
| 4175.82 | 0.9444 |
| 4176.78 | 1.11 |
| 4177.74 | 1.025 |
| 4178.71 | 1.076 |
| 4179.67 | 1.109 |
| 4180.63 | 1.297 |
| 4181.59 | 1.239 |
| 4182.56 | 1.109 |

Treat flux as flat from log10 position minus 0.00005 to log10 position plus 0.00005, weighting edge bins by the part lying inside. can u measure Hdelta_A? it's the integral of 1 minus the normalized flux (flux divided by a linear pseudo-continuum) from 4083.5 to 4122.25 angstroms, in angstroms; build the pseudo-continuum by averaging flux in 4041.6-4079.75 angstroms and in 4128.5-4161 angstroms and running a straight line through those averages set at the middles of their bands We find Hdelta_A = 5.2 angstroms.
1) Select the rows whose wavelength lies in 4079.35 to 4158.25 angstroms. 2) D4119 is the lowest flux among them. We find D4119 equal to 0.5029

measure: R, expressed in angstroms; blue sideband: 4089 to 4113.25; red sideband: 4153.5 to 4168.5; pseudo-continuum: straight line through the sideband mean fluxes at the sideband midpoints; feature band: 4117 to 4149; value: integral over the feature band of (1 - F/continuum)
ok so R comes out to -2.4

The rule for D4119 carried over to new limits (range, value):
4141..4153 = 0.6393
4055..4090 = 0.9313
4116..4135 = 0.9219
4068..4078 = 0.9653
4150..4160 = 0.8356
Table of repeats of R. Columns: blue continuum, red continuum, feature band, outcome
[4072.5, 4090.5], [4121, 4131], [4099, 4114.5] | 1.20 angstroms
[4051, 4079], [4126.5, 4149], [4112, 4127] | 1.42 angstroms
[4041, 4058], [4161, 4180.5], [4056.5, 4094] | 1.21 angstroms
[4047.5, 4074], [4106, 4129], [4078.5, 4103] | 0.22 angstroms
